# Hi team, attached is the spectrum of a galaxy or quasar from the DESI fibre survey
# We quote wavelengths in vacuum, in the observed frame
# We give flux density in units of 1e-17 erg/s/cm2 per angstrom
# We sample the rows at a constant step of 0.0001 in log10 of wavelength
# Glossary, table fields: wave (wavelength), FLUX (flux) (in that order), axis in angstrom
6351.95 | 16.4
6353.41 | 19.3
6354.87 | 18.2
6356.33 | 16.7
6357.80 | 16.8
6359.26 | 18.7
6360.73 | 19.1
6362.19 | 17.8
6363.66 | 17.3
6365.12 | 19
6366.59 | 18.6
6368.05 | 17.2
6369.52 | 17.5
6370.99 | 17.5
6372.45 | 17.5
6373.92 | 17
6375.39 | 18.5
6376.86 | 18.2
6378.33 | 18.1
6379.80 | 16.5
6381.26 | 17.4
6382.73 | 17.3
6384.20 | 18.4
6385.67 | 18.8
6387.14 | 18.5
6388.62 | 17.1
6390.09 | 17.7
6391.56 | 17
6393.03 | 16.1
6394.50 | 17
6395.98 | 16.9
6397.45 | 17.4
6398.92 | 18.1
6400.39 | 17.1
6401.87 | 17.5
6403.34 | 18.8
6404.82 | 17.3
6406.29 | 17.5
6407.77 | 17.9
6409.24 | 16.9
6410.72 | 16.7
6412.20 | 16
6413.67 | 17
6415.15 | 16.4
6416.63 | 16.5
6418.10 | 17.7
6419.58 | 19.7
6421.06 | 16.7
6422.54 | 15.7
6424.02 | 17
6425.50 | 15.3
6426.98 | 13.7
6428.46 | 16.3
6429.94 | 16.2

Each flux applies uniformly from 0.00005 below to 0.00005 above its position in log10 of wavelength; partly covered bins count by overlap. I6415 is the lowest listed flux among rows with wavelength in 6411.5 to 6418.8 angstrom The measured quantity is 16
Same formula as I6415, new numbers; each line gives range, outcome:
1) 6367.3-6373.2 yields 17.2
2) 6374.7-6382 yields 16.5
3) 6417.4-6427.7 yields 13.7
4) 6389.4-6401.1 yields 16.1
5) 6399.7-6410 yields 16.9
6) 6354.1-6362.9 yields 16.7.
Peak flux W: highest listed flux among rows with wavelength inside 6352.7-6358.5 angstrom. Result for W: 19.3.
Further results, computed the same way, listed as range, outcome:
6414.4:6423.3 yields 19.7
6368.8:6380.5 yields 18.5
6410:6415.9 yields 17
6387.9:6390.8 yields 17.7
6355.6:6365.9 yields 19.1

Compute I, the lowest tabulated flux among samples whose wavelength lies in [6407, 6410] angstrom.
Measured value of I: 16.9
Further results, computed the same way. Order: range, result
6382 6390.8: 17.1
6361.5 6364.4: 17.3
